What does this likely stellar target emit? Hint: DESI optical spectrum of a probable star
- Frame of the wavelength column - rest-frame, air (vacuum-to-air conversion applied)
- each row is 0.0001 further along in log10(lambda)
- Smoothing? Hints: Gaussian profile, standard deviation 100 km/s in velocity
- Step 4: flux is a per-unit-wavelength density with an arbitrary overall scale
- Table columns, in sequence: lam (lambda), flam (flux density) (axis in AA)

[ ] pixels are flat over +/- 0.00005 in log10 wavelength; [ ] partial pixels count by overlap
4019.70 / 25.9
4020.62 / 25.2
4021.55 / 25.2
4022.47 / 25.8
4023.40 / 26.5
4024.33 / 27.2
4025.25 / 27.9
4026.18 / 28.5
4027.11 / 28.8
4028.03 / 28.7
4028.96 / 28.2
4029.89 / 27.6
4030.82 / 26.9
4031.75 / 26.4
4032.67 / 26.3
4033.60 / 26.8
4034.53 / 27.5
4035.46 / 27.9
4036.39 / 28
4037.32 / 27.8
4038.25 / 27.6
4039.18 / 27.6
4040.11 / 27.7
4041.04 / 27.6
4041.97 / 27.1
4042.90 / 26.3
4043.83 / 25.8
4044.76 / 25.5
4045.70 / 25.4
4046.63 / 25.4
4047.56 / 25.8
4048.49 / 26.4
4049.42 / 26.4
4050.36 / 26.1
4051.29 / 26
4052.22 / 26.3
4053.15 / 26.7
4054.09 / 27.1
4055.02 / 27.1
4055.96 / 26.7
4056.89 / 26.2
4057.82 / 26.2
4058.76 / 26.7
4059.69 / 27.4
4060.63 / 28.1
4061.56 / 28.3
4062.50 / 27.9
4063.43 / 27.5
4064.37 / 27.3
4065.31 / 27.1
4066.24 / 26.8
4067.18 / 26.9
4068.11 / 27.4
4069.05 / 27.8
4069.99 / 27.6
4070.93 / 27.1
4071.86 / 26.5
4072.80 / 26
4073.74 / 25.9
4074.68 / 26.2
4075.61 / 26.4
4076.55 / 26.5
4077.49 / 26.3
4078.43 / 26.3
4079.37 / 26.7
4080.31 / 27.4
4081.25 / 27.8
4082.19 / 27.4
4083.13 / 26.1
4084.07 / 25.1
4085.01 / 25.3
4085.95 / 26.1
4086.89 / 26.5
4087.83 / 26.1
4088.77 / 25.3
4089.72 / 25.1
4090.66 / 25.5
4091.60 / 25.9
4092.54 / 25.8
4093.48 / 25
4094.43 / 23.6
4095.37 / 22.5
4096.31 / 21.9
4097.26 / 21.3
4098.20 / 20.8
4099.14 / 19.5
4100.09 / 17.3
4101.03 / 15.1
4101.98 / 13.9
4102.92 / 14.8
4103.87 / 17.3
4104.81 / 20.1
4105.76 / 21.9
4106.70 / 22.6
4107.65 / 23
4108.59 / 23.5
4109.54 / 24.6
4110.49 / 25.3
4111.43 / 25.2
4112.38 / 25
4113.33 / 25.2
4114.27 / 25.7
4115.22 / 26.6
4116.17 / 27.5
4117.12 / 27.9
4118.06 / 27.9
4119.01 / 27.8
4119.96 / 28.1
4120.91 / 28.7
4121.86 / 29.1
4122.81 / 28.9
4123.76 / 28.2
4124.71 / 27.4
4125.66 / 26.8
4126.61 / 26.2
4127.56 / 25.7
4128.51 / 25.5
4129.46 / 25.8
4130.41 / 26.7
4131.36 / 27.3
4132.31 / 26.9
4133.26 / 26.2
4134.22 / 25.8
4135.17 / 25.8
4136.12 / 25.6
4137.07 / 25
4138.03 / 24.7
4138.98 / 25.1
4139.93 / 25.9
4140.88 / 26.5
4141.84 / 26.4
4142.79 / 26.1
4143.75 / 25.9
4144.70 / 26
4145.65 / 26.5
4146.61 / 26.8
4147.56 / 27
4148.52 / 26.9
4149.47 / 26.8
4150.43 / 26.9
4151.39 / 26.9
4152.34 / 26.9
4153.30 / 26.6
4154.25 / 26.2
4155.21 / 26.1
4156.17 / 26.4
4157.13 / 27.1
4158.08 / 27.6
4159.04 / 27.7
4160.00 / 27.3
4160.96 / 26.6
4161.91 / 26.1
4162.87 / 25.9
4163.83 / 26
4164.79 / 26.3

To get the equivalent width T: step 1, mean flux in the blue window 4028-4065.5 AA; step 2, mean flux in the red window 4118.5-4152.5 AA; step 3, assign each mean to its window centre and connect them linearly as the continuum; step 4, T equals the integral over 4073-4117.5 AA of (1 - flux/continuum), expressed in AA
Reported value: 4.6 AA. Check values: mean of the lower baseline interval 26.9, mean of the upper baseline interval 26.6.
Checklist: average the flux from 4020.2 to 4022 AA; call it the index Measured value 25.1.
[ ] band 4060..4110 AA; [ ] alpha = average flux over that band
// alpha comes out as 24.5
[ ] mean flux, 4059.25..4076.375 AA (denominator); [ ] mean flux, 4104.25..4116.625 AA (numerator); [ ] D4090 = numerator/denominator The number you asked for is 0.90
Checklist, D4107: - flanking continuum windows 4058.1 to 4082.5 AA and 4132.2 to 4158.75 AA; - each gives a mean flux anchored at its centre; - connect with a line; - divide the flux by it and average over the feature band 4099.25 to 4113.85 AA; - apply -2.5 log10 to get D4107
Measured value 0.26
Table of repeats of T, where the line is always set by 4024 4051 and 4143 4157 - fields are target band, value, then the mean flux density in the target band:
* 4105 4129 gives 0.54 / 26.1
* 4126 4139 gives 0.35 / 25.9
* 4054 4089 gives 0.19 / 26.8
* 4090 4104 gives 3.12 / 20.8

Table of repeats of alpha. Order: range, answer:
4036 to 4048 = 26.7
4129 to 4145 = 26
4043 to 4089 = 26.6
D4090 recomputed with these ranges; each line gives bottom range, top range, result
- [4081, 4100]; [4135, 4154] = 1.07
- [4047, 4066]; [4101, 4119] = 0.86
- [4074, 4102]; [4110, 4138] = 1.10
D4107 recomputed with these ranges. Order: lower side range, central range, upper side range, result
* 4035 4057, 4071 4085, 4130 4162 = 0.01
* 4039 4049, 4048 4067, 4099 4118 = -0.06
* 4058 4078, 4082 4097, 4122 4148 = 0.07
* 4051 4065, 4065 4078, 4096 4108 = -0.09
